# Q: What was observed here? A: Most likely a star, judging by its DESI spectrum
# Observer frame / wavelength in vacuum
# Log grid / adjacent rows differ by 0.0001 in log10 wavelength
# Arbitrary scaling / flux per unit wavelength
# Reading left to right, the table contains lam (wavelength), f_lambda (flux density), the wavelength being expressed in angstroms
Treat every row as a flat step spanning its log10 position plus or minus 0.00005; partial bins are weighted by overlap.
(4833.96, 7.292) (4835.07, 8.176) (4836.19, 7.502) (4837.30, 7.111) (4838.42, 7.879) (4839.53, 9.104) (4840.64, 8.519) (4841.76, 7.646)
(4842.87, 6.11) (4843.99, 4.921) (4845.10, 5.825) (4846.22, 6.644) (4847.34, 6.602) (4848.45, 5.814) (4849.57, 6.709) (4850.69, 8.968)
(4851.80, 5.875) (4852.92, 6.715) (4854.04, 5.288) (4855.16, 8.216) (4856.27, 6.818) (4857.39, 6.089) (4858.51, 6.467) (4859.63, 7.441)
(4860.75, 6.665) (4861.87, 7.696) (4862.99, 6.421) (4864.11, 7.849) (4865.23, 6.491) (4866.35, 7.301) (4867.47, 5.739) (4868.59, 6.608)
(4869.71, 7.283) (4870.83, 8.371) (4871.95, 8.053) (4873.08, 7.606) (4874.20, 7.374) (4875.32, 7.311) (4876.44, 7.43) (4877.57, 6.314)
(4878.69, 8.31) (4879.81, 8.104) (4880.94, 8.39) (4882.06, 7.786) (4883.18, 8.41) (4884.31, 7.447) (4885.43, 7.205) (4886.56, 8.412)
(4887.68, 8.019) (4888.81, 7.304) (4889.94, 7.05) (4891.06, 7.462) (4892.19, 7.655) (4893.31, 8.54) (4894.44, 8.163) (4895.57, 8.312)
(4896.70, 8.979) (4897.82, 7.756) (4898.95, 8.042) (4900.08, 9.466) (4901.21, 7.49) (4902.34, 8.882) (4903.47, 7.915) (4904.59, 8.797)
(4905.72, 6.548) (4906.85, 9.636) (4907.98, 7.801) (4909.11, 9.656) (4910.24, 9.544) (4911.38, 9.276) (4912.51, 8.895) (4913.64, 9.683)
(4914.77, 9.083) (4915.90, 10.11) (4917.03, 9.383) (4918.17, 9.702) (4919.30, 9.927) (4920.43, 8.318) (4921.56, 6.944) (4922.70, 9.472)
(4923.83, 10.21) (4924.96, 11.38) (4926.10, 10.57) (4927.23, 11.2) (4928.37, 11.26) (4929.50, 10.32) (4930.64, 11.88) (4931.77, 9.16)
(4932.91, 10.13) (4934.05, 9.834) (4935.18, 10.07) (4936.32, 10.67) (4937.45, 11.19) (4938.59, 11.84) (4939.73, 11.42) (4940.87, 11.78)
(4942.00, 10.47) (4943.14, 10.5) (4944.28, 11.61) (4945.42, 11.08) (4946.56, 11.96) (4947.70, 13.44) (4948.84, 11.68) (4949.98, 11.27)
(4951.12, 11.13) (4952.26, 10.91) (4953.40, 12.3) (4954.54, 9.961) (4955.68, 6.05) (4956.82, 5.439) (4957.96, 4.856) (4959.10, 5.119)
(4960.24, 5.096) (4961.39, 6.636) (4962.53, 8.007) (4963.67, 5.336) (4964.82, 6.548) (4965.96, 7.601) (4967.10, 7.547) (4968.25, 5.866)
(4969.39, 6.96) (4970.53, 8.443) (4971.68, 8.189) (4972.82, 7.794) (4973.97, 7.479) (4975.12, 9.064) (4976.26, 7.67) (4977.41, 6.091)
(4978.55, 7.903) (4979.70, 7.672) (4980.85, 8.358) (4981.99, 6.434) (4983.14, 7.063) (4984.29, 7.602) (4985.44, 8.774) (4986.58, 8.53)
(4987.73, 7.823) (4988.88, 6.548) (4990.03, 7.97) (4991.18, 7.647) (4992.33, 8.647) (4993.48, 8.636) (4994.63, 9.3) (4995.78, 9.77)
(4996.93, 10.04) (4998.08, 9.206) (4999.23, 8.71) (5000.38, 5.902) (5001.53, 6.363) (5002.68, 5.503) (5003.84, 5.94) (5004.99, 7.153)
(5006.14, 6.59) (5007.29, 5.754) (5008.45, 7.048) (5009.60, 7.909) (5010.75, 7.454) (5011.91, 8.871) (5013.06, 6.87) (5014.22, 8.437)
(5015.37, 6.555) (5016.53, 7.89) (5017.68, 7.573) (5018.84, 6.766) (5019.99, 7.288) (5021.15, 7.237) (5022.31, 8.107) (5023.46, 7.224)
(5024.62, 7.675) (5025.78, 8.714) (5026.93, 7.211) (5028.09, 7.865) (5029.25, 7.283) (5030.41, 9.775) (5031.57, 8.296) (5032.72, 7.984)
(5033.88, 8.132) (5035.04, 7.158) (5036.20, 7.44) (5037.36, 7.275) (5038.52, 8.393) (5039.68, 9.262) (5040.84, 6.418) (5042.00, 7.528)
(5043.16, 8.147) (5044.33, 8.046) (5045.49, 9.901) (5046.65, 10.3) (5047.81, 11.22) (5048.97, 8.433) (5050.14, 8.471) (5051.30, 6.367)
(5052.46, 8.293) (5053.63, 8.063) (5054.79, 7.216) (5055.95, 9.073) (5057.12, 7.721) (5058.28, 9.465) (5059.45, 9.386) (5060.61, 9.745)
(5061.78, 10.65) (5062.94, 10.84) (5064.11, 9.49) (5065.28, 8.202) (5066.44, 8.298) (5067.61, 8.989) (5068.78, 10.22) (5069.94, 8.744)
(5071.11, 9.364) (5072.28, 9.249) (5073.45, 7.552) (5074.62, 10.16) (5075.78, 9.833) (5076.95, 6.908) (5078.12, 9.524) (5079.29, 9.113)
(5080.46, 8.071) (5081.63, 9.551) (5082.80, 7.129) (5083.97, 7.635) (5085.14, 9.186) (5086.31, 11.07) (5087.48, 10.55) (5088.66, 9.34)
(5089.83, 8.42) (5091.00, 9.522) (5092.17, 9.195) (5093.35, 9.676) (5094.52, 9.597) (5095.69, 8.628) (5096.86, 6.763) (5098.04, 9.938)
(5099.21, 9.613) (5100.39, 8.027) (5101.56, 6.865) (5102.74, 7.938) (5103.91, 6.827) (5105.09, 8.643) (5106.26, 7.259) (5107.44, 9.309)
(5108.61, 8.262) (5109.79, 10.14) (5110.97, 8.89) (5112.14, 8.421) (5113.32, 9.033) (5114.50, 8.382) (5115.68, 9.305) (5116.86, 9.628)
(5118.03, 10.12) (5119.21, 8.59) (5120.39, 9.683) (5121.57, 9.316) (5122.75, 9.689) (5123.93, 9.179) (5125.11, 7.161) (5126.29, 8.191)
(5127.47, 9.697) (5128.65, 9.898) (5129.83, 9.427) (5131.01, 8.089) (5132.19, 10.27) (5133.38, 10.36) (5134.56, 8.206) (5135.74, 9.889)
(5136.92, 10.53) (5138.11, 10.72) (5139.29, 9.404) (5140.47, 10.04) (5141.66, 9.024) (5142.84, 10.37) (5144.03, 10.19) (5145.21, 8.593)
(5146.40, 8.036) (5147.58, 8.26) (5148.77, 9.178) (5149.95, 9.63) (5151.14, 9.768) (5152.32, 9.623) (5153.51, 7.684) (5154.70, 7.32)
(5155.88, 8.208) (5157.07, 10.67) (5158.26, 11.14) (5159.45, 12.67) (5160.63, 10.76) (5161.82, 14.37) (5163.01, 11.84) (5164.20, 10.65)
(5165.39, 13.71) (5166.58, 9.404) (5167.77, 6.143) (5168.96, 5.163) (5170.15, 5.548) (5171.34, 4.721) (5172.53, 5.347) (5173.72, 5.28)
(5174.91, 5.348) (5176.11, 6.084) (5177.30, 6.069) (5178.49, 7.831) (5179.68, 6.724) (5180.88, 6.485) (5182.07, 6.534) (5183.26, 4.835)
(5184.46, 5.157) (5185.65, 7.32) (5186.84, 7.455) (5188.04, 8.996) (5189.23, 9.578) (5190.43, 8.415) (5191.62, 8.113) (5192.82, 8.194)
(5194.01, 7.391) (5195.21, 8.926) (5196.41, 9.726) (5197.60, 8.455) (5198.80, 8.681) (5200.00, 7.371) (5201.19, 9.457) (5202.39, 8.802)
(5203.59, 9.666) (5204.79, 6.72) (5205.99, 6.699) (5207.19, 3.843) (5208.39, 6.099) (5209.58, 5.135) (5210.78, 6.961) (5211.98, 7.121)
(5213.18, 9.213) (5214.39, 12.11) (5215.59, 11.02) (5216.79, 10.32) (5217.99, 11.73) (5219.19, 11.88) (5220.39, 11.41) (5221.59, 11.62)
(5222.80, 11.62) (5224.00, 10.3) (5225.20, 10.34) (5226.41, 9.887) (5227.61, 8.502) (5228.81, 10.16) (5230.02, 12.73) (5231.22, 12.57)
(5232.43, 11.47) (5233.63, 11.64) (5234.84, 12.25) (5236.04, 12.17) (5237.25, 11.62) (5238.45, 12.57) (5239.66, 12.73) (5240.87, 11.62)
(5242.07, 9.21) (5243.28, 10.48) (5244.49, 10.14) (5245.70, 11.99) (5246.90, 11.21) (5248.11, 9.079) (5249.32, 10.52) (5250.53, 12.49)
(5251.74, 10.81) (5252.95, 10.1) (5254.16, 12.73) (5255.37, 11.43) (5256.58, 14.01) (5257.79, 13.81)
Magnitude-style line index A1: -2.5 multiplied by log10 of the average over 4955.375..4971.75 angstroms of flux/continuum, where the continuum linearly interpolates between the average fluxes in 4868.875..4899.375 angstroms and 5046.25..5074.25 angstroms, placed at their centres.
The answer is 0.28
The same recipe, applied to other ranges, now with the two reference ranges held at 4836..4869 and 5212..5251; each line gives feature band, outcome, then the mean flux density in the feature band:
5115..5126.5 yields 0.09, 9.11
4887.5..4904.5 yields -0.10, 8.09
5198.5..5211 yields 0.44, 7.2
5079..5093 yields 0.05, 9.07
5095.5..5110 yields 0.17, 8.27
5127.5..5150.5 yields 0.06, 9.49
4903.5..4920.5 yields -0.20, 9.08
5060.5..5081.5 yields 0.02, 9.16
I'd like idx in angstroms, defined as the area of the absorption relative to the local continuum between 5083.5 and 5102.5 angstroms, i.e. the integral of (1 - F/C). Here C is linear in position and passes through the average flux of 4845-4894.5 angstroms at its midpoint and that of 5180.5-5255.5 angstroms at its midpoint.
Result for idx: -0.5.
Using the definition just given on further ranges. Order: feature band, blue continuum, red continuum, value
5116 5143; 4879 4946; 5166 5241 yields -1.9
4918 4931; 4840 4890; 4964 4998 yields -4.4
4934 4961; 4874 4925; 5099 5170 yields -4.3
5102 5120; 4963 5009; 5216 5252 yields 1.3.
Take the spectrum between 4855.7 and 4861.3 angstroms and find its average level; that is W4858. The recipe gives 6.7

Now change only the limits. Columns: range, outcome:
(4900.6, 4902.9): 8.2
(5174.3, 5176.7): 5.7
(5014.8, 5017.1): 7.21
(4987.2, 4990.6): 7.44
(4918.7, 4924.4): 9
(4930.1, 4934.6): 10.2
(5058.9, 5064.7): 10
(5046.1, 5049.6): 9.96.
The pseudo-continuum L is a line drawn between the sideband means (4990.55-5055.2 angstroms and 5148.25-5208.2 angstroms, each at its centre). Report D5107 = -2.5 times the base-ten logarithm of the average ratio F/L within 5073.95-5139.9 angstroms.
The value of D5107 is -0.13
